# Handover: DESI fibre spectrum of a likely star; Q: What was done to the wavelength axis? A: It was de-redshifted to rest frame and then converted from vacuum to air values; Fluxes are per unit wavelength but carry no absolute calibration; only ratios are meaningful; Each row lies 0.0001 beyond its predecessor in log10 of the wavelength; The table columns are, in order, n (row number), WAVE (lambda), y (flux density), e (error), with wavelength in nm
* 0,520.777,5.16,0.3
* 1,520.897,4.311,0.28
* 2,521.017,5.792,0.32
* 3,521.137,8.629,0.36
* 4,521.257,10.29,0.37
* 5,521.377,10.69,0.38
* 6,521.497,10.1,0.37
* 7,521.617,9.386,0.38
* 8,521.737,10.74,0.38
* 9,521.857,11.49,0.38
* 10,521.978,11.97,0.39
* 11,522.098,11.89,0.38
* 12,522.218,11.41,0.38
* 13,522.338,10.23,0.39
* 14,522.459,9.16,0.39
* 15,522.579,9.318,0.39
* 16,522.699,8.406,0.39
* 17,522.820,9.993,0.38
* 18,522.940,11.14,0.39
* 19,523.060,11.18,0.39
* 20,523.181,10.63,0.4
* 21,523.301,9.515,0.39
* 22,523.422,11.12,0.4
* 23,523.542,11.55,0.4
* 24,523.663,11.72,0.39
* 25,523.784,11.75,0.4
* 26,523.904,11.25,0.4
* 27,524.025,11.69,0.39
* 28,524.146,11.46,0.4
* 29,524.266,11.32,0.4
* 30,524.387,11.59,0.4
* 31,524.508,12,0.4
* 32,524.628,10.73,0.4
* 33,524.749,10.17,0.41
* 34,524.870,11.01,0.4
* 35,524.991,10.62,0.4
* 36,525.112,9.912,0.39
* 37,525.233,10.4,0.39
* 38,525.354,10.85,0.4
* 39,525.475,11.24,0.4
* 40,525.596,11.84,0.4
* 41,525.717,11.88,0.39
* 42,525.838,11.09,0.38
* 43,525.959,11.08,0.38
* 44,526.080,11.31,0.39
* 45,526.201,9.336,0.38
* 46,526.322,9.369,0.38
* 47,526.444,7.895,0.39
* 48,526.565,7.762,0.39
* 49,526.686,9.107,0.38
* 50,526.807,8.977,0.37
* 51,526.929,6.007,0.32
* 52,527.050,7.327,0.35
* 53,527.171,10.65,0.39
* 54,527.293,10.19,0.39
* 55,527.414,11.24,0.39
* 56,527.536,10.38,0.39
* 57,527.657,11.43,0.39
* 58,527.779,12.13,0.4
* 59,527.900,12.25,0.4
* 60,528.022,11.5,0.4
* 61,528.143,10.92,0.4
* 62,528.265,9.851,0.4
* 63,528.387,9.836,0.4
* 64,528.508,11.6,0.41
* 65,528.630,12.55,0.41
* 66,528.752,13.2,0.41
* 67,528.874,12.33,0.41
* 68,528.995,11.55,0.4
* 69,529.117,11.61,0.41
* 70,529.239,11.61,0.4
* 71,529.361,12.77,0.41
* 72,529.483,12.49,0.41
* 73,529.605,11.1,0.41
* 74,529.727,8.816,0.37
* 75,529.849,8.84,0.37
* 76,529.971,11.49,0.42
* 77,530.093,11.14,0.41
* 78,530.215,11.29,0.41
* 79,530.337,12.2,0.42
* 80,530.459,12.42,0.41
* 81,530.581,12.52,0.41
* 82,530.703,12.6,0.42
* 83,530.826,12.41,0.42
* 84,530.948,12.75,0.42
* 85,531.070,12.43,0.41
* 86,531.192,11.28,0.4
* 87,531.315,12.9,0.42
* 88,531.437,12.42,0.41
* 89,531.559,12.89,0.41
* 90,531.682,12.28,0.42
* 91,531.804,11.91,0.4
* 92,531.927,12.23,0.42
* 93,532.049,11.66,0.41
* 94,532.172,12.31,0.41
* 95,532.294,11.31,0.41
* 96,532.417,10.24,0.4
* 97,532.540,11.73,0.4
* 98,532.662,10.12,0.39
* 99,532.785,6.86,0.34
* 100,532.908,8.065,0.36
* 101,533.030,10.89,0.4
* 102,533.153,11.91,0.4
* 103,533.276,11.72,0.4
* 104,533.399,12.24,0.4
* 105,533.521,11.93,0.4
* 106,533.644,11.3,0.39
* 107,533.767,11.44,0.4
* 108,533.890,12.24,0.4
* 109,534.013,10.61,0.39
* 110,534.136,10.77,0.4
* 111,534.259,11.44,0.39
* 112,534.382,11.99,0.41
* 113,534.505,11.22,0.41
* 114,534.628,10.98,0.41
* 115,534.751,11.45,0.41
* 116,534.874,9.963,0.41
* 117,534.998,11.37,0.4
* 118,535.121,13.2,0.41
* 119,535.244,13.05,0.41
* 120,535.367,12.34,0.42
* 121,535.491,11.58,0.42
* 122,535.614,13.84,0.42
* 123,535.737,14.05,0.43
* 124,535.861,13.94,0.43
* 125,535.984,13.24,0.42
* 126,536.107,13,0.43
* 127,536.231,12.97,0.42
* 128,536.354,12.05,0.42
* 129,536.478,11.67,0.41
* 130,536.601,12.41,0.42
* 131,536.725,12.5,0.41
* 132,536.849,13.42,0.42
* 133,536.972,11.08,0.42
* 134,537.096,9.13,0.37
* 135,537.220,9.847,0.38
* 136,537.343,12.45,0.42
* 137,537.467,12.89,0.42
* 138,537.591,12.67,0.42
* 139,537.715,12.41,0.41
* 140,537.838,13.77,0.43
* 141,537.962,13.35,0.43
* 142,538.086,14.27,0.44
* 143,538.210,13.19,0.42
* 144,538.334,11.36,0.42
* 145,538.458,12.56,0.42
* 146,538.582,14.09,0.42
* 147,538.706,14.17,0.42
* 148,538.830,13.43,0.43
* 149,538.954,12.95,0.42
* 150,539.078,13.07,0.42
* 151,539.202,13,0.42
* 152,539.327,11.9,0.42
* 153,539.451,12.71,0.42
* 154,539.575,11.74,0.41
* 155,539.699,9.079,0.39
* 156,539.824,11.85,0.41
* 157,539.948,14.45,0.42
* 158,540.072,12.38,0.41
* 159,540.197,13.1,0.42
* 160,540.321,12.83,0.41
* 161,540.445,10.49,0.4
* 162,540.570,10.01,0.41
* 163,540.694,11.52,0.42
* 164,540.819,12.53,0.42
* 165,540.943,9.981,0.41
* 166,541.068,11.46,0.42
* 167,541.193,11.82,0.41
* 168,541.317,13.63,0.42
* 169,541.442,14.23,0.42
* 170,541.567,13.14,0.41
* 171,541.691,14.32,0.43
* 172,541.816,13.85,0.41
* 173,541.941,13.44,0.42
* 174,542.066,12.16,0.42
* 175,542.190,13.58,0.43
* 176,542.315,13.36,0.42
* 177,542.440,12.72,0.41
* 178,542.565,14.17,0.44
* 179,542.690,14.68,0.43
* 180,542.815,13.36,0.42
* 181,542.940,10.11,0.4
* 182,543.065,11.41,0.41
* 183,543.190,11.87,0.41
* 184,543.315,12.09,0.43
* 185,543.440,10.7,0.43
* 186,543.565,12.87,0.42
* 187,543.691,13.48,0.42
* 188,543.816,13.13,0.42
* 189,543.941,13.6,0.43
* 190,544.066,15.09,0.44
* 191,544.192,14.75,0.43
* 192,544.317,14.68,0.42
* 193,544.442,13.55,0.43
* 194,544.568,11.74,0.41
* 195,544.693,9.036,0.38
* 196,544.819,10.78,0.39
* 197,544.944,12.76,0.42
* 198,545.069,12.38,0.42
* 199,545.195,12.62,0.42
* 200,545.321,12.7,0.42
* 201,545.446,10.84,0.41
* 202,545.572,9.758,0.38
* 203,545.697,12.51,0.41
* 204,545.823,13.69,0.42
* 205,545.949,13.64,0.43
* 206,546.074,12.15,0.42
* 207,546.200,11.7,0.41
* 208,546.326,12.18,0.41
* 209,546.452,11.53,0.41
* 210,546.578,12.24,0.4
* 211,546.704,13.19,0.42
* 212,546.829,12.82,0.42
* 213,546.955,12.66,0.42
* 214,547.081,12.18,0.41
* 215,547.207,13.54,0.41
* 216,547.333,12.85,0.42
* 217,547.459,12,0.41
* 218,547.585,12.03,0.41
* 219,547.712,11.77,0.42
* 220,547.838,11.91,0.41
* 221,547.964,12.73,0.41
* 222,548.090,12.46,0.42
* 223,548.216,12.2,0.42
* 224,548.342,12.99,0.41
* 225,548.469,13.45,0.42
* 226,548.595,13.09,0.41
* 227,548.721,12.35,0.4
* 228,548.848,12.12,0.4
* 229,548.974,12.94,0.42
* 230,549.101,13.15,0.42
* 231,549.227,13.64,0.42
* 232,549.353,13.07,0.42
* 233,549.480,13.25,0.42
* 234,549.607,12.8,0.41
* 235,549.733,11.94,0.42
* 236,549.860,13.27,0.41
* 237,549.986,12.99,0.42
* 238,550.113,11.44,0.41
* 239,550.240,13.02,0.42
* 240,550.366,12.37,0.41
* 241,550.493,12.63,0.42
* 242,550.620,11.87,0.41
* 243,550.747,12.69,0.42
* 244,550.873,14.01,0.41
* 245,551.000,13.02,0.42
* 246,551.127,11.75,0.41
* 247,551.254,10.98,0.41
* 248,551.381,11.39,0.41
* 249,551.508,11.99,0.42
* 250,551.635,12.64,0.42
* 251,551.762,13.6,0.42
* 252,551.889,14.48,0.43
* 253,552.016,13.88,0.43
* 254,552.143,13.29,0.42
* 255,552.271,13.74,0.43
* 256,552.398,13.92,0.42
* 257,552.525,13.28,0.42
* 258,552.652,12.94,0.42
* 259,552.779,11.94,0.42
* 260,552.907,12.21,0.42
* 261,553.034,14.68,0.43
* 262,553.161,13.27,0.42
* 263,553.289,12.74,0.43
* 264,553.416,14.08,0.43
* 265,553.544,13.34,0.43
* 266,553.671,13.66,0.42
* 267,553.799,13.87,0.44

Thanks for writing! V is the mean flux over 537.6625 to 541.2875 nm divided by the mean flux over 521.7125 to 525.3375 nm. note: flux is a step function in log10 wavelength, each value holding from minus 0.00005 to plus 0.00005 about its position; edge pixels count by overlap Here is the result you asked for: 1.14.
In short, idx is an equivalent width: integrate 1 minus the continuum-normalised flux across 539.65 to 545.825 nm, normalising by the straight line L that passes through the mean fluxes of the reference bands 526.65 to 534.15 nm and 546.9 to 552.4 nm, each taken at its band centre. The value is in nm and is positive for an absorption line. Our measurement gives -0.15 nm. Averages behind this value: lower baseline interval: 11.2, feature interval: 12.5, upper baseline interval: 12.7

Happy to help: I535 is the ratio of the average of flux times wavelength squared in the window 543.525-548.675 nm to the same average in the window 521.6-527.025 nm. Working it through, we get 1.3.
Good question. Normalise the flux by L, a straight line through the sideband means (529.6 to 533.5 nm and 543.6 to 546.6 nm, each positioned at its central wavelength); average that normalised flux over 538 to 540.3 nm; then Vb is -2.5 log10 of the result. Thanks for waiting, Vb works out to -0.06 mag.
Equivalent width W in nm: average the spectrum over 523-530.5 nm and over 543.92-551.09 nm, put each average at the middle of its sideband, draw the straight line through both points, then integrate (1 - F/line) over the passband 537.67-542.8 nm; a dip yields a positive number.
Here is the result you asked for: -0.33 nm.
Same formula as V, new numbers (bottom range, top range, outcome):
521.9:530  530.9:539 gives 1.12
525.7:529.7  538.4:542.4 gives 1.18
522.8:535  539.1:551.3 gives 1.13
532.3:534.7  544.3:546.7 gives 1.11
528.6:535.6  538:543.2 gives 1.09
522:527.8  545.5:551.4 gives 1.20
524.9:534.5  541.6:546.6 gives 1.14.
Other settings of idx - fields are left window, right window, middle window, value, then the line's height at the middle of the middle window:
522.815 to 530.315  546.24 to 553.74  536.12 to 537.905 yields -0.07 nm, 11.7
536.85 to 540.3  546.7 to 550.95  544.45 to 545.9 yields 0.09 nm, 12.6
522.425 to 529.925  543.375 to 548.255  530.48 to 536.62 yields -0.26 nm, 11.4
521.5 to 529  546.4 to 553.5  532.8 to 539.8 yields -0.30 nm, 11.6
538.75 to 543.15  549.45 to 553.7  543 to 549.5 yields 0.10 nm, 12.7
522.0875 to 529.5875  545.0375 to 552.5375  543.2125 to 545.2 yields -0.07 nm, 12.2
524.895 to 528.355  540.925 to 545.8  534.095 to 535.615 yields -0.04 nm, 11.4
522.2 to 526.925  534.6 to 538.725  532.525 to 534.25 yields 0.16 nm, 11.9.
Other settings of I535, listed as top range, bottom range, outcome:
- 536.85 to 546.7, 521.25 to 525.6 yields 1.24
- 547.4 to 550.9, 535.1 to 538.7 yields 1.05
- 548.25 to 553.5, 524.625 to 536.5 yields 1.23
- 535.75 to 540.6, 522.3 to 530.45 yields 1.22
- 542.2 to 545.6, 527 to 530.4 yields 1.19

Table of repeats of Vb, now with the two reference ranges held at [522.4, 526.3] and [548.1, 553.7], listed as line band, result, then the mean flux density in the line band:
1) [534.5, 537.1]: -0.052 mag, 12.3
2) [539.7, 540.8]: 0.012 mag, 11.9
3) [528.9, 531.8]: -0.051 mag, 11.8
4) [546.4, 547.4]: -0.005 mag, 12.6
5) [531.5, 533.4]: 0.033 mag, 11.1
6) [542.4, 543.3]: -0.028 mag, 12.6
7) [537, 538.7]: -0.055 mag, 12.5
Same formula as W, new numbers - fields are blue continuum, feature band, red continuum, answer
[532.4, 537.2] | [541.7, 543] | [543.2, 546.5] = -0.10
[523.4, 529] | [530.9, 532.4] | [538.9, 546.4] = -0.11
